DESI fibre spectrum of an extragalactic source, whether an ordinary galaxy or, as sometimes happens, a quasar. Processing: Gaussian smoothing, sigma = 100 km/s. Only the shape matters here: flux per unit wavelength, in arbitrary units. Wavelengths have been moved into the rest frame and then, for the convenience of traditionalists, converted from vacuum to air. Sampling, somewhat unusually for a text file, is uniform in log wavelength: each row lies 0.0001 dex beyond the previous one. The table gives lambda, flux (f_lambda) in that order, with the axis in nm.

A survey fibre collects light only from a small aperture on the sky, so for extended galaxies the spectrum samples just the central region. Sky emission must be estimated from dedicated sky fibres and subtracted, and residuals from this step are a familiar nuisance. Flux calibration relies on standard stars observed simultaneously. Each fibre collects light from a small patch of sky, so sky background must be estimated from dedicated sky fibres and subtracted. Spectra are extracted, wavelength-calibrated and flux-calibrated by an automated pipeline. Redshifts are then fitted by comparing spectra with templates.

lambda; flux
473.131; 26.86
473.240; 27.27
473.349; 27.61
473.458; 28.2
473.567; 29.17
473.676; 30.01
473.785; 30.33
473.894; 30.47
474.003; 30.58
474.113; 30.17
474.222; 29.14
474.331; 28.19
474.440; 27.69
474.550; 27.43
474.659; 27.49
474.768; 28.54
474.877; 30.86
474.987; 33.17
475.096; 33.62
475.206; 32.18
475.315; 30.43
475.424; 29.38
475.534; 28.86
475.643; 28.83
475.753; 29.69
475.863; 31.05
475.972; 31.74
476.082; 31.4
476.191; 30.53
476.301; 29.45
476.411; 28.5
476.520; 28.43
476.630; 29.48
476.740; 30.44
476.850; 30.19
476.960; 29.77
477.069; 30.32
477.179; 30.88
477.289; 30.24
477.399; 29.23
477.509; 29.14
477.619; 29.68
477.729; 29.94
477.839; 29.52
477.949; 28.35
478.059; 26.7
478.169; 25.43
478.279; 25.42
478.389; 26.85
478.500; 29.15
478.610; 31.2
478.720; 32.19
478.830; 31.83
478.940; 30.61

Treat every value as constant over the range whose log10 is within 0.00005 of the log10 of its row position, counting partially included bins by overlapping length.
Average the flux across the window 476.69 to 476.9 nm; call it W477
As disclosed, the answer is 30.3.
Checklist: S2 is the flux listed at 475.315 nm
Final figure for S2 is 30.43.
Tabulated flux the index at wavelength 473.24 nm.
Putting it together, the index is 27.27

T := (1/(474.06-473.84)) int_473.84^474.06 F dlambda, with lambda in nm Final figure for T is 30.4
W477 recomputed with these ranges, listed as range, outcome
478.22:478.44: 26.1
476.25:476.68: 29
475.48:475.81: 29.1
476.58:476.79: 29.9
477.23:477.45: 29.7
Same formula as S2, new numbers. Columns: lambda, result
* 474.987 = 33.17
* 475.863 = 31.05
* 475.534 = 28.86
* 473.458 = 28.2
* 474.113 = 30.17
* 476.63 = 29.48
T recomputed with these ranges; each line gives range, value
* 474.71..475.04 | 30.8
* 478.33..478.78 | 29.8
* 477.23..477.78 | 29.6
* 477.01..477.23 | 30.7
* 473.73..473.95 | 30.4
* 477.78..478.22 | 27.6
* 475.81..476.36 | 30.8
